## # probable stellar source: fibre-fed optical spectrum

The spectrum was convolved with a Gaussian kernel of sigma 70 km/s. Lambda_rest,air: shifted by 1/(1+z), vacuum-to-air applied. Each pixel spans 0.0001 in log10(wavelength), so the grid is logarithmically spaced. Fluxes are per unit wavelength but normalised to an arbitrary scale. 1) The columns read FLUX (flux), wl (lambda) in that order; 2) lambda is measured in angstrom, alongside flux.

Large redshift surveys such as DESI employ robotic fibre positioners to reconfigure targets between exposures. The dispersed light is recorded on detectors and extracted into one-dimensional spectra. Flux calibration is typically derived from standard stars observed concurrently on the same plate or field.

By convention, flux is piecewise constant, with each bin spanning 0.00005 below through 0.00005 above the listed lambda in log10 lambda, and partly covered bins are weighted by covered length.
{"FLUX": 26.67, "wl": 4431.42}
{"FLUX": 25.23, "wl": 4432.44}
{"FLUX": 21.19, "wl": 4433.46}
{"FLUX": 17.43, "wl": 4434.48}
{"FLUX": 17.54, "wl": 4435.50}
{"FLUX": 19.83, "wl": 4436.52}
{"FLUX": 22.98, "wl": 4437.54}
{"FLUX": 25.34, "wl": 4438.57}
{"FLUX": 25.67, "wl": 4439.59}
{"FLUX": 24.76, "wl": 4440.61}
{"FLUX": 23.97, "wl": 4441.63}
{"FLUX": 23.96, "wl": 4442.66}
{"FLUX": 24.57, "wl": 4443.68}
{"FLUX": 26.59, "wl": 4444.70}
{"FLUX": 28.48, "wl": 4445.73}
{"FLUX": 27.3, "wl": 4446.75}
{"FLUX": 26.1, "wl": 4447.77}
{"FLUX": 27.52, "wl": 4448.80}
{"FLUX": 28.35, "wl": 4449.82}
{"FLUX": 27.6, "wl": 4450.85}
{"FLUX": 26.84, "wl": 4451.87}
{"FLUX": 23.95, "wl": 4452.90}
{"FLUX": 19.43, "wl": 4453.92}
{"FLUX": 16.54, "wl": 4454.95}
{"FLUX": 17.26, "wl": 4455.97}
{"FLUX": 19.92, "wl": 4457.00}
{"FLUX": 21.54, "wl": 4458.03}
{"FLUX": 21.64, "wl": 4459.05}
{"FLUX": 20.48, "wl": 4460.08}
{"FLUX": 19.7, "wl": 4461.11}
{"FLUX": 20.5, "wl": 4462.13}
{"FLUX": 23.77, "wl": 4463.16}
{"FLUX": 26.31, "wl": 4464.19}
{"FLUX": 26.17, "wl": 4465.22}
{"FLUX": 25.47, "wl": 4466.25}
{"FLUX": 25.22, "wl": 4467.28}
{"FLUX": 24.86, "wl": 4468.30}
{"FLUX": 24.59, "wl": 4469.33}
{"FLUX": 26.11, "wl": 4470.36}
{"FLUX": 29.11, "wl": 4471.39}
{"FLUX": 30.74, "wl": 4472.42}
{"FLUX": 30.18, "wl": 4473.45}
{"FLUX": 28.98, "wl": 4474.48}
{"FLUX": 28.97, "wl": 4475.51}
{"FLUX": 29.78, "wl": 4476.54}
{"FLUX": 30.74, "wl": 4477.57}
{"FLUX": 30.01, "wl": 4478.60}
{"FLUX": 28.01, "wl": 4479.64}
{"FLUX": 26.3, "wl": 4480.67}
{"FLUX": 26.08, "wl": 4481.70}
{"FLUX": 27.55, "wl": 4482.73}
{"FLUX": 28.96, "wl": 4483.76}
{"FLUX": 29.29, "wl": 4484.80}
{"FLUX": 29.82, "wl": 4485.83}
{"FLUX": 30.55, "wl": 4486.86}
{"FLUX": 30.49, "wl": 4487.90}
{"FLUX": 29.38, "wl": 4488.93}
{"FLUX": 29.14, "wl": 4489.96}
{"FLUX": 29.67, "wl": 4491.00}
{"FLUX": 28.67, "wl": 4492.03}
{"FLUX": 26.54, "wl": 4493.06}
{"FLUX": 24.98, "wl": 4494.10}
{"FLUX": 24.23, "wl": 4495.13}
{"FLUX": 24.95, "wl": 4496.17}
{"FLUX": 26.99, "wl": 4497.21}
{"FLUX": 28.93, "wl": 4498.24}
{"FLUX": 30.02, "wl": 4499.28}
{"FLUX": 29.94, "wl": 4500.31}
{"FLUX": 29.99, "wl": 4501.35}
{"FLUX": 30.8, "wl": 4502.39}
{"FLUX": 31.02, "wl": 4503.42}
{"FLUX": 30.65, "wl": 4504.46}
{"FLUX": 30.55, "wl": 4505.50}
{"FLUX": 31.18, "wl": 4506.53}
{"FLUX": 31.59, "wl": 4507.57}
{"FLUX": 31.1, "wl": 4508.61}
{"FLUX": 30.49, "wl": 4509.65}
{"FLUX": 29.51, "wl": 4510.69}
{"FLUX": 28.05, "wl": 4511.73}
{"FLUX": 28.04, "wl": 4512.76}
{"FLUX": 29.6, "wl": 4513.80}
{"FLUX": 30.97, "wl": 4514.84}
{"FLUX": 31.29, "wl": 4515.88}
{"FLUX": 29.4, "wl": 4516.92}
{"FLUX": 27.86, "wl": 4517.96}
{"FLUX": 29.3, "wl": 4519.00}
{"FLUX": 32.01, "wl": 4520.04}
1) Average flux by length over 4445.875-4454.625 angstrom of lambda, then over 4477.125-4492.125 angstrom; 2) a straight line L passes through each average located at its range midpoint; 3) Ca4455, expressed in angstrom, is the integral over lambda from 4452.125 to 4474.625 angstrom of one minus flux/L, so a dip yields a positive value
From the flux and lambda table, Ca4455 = 2.8 angstrom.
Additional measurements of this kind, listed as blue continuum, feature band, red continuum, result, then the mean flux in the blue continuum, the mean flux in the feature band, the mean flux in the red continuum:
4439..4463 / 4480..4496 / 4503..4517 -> -0.2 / 23.6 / 28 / 30.3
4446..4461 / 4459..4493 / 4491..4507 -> -1.7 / 23.2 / 27.3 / 28.7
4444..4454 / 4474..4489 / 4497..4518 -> -0.3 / 26.5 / 29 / 30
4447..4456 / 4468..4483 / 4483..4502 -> -0.8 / 24.2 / 28.2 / 28.5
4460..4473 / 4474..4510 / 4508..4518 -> -1.9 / 25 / 29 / 29.7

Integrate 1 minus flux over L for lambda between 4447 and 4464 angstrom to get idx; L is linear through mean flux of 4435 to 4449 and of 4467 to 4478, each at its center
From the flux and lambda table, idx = 2.2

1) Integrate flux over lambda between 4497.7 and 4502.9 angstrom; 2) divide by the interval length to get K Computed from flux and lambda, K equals 29.9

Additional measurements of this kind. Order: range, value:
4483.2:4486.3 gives 29.3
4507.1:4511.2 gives 30.6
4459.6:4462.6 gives 20.2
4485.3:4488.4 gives 30.3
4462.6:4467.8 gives 25.3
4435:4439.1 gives 21.4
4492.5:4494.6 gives 25.8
